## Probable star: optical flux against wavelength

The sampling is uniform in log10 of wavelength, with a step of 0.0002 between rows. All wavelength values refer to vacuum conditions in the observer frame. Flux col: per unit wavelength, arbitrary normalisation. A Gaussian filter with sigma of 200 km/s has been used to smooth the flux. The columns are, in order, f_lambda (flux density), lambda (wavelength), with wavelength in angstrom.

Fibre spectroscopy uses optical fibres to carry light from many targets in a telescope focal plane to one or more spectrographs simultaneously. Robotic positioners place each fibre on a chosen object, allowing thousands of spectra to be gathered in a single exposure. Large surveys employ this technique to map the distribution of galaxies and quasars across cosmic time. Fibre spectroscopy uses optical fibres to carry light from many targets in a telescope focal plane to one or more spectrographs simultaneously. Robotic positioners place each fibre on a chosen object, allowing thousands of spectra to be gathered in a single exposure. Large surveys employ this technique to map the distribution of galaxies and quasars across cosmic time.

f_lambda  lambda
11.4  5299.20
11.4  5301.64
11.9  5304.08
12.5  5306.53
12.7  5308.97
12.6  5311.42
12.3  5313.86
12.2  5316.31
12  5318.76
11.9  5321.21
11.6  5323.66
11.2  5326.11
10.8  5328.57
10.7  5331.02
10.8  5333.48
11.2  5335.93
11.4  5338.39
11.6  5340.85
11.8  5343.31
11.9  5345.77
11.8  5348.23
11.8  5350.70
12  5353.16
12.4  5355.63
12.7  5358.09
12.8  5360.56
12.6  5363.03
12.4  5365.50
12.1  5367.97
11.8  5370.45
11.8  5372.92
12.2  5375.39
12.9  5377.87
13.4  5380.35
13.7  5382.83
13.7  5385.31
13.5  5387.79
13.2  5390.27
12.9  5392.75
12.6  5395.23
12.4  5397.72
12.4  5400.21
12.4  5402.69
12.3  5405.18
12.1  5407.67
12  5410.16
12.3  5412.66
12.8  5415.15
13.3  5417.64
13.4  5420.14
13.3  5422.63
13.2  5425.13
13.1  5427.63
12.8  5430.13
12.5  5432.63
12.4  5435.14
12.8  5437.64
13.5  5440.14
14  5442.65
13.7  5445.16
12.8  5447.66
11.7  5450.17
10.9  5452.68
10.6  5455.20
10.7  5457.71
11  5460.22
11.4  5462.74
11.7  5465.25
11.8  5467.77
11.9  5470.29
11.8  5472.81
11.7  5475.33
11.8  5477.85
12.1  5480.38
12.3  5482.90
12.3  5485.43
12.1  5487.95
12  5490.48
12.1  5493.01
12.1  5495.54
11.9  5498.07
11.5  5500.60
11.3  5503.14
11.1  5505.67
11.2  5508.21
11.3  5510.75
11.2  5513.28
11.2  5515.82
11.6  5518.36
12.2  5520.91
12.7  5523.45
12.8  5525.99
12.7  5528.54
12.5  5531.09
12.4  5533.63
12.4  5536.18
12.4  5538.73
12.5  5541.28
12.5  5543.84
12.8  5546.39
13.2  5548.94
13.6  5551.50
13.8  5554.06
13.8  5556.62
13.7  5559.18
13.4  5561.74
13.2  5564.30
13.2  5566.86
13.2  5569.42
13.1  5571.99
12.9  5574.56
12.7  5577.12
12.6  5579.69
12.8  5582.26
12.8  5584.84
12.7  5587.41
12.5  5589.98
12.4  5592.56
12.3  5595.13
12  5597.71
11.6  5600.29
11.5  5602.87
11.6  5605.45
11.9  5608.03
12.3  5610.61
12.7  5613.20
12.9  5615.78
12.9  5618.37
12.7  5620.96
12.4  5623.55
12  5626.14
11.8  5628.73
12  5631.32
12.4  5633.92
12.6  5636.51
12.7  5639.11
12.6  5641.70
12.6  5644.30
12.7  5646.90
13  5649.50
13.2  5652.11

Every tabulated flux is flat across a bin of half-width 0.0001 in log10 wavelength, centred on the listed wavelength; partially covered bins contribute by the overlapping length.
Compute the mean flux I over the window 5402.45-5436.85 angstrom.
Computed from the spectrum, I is 12.7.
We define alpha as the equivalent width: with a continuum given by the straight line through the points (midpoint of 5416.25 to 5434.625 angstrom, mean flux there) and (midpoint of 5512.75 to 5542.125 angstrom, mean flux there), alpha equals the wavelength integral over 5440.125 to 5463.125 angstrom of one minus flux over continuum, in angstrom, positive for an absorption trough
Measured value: 1.6 angstrom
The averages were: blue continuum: 13.1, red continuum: 12.2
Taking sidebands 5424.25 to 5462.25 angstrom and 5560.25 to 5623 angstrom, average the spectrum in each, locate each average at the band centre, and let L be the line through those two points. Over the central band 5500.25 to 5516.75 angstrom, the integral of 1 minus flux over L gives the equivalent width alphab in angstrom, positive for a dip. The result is 1.6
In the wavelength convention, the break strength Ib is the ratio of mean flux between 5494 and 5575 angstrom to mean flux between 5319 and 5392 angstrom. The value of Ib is 1.03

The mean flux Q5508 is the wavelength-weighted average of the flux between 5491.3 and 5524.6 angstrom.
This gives 11.6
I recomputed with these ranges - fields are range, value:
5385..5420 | 12.7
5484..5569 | 12.4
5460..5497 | 11.9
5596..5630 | 12.2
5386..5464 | 12.5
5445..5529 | 11.8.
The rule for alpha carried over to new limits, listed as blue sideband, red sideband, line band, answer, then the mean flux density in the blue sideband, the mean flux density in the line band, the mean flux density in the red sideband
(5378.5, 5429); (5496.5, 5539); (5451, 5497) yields 2.2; 12.9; 11.7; 11.9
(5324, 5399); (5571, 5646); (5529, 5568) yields -2.1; 12.2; 13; 12.4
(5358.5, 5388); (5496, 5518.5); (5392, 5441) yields -1.8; 12.7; 12.7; 11.4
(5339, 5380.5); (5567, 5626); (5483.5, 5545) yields 1.9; 12.2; 12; 12.5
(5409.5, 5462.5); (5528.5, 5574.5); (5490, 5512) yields 2.1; 12.5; 11.6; 13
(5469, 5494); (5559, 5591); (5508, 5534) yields 0.9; 12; 12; 13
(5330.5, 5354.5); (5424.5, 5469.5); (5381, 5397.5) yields -1.9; 11.5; 13.2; 12.2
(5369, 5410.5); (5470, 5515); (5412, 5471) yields -0.9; 12.7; 12.4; 11.8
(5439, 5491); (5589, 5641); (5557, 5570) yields -1.3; 12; 13.4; 12.3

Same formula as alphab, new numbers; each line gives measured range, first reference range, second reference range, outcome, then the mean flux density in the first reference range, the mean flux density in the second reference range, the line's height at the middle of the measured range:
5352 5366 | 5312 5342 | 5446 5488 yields -1.1 angstrom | 11.5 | 11.7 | 11.5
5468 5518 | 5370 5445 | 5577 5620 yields 3.6 angstrom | 12.8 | 12.4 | 12.6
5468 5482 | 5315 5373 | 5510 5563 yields 0.6 angstrom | 11.8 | 12.6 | 12.4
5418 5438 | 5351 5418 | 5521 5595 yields -0.5 angstrom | 12.6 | 12.9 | 12.7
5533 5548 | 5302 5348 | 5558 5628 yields -0.1 angstrom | 11.7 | 12.6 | 12.4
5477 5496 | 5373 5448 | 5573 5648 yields 0.9 angstrom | 12.9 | 12.4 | 12.7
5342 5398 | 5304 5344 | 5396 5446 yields -1.4 angstrom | 11.7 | 12.8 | 12.2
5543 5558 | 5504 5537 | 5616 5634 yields -1.6 angstrom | 11.9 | 12.3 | 12.1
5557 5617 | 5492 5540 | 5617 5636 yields -2.2 angstrom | 11.9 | 12.3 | 12.2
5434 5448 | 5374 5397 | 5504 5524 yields -0.9 angstrom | 13.1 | 11.5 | 12.4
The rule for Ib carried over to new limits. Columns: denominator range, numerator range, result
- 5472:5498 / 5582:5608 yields 1.01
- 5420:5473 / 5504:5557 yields 1.00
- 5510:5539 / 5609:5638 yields 1.02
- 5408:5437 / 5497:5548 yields 0.94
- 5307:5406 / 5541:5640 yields 1.04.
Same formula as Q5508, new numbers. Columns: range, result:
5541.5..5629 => 12.7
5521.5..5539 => 12.6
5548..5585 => 13.2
